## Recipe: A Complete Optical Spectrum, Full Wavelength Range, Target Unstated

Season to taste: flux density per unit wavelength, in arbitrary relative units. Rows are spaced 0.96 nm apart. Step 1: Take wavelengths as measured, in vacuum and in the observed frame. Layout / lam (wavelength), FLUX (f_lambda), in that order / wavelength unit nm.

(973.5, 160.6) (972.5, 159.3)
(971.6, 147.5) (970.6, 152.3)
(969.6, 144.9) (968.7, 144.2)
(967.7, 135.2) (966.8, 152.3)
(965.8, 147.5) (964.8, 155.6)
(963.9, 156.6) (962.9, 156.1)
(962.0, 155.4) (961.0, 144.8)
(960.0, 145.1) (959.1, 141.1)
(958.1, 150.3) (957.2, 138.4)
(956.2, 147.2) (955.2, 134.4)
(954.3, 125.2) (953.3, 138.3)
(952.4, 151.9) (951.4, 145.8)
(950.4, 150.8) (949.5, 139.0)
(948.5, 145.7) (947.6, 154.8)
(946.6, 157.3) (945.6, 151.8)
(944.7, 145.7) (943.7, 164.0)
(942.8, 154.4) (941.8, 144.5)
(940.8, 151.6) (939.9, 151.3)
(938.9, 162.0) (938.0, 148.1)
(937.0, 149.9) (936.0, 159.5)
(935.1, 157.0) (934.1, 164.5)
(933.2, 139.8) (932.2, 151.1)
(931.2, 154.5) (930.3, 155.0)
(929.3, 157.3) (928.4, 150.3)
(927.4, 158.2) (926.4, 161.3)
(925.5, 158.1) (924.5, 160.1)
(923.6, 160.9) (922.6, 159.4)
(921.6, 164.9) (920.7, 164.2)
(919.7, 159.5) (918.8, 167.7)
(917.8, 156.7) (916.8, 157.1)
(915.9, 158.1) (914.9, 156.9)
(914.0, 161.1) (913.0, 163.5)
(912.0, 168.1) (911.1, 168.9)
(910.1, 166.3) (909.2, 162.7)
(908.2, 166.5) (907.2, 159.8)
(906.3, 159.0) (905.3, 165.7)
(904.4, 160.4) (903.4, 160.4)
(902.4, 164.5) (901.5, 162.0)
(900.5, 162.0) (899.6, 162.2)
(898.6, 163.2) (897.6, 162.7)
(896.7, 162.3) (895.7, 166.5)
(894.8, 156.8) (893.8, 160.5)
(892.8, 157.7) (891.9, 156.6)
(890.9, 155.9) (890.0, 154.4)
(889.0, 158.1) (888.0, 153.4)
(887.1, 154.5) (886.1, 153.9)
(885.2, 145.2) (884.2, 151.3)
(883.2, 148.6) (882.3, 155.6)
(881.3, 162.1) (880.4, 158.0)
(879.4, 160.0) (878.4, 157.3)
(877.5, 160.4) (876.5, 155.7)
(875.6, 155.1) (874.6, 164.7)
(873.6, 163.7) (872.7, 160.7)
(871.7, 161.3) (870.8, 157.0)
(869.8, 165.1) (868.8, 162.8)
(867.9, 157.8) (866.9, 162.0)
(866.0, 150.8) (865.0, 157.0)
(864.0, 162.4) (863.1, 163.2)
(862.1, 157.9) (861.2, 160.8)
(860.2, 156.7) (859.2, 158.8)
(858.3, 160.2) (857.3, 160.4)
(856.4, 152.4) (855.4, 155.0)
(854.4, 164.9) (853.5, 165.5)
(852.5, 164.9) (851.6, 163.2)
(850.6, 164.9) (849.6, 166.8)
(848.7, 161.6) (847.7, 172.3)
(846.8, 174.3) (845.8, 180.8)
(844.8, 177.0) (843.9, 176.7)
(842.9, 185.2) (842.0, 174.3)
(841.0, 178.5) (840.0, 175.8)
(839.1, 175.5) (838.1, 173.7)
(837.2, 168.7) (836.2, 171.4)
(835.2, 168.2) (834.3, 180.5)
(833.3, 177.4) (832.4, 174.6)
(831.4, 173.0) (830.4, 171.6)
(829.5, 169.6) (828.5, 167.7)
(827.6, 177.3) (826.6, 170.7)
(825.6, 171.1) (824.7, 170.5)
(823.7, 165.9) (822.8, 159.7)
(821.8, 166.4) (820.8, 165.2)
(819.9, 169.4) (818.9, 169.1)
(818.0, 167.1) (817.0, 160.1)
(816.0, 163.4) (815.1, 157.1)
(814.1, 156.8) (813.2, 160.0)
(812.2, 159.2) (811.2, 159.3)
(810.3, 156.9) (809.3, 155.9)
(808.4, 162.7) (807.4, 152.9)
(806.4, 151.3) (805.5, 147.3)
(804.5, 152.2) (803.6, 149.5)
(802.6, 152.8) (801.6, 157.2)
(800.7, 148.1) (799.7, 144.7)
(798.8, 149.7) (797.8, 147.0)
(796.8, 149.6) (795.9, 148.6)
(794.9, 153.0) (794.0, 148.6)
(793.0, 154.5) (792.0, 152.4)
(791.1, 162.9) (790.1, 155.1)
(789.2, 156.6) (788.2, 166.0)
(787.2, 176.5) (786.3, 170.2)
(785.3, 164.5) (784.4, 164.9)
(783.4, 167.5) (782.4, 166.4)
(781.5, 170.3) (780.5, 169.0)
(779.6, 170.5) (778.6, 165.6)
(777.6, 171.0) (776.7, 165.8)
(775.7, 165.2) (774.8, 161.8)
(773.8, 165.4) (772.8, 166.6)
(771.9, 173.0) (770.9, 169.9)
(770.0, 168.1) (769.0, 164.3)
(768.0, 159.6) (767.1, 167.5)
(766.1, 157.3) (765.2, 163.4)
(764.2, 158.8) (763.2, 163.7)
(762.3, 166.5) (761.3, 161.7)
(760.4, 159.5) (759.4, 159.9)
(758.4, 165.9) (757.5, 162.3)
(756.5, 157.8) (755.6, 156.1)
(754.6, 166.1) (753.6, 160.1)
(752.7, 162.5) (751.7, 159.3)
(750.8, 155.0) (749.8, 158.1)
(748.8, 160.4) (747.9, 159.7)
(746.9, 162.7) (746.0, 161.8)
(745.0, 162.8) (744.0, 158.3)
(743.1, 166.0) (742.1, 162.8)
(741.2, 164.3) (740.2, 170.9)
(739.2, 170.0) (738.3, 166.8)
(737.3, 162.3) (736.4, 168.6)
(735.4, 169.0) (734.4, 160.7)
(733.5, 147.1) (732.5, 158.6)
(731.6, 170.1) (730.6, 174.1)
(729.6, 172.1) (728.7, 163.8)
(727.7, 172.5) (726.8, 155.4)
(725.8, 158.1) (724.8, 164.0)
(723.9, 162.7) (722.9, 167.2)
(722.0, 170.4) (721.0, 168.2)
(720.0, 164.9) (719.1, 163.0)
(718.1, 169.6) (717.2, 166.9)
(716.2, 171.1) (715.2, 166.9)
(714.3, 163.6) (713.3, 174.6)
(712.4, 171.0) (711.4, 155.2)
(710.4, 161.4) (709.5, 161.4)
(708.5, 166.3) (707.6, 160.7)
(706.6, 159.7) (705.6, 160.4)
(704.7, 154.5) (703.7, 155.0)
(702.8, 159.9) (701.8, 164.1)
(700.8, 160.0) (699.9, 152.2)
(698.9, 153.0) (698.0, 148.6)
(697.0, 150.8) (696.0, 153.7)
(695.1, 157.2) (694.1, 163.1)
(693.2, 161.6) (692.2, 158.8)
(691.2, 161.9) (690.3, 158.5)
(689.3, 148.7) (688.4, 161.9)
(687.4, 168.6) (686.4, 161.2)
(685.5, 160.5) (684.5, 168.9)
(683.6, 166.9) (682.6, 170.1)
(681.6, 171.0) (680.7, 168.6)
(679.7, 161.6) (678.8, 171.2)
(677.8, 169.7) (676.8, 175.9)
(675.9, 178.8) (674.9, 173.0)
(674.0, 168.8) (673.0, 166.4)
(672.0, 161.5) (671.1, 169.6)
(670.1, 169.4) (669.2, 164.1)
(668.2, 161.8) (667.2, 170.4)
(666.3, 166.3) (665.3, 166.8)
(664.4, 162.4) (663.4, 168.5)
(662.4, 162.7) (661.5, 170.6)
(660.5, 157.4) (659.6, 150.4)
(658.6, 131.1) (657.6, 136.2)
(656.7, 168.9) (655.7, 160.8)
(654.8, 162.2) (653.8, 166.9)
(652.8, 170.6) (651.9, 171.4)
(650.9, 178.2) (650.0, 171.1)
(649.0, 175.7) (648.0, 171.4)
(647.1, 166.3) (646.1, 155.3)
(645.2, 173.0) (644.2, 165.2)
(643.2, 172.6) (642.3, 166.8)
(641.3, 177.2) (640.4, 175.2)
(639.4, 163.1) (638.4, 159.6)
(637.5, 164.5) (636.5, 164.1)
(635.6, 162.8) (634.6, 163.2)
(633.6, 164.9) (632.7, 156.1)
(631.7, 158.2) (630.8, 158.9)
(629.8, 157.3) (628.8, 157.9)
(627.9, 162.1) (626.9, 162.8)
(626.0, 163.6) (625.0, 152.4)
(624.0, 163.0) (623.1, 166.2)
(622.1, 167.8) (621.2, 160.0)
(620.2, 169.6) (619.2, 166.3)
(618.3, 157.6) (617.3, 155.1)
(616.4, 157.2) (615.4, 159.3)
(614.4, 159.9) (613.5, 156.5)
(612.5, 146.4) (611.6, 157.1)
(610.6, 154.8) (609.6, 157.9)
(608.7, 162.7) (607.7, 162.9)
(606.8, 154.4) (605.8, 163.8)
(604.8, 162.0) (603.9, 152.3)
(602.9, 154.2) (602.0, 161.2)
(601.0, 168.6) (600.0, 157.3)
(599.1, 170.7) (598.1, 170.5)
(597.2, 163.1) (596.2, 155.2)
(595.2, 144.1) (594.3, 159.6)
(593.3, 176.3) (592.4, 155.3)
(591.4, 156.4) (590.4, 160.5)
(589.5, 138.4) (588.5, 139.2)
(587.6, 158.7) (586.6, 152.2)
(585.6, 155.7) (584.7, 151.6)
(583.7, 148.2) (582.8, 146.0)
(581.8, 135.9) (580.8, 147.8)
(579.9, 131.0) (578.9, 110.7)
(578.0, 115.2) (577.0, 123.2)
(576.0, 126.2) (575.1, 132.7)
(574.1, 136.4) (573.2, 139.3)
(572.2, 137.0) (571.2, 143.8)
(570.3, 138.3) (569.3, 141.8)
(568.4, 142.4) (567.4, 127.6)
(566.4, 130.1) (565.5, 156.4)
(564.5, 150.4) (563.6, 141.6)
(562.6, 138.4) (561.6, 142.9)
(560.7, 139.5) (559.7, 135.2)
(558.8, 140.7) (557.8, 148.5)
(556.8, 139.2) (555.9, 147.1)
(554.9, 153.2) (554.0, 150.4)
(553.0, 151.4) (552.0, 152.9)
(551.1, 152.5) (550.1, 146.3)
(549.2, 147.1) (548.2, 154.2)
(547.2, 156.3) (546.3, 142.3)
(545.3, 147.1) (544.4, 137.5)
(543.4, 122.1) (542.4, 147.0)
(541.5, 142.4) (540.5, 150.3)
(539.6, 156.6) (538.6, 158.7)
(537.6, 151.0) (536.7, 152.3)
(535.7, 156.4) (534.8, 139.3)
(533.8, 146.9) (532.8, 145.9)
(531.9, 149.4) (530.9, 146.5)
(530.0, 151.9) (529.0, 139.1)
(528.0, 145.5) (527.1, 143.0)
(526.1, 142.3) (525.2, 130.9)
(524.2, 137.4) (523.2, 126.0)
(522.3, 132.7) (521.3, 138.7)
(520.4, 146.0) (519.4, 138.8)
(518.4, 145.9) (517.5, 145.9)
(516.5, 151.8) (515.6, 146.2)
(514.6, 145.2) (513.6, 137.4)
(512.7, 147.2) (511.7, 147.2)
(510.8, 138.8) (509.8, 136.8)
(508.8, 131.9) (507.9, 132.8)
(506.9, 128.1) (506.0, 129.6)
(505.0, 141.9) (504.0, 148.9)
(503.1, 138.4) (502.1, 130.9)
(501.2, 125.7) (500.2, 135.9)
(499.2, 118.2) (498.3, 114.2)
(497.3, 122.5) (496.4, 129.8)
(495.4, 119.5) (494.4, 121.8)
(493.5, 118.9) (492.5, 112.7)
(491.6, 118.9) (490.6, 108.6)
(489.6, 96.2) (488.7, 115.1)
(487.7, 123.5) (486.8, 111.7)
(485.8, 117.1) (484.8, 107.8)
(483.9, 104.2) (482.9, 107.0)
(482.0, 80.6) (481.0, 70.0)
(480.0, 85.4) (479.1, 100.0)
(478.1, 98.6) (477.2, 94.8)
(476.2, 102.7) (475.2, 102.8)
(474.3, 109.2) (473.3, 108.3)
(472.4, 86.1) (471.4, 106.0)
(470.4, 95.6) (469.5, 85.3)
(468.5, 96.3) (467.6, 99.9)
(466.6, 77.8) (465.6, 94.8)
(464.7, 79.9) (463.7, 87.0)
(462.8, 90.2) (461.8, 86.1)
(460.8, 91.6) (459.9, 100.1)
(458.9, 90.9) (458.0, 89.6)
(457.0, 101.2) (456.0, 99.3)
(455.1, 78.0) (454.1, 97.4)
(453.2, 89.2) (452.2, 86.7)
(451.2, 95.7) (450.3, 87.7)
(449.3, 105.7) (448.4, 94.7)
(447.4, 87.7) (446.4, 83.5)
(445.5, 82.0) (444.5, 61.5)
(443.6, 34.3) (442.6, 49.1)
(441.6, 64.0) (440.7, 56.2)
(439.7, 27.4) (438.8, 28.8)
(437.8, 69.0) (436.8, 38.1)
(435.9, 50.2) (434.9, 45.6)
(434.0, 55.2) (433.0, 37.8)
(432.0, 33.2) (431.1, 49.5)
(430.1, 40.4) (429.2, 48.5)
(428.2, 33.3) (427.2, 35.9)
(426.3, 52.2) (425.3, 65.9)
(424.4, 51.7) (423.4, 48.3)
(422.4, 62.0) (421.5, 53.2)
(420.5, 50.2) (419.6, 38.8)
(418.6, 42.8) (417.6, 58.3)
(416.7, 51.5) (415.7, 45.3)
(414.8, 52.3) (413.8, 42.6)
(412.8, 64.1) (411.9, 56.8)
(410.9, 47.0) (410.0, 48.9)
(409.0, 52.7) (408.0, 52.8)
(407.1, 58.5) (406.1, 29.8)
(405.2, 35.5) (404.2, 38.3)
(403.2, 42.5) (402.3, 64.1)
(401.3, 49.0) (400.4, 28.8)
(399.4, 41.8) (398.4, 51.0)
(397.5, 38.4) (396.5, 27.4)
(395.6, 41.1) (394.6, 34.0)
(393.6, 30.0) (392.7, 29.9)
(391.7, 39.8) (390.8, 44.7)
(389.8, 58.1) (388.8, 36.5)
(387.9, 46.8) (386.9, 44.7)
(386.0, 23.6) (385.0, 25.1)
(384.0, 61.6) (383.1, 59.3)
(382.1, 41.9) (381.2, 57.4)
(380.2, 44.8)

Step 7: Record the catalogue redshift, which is 0.12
